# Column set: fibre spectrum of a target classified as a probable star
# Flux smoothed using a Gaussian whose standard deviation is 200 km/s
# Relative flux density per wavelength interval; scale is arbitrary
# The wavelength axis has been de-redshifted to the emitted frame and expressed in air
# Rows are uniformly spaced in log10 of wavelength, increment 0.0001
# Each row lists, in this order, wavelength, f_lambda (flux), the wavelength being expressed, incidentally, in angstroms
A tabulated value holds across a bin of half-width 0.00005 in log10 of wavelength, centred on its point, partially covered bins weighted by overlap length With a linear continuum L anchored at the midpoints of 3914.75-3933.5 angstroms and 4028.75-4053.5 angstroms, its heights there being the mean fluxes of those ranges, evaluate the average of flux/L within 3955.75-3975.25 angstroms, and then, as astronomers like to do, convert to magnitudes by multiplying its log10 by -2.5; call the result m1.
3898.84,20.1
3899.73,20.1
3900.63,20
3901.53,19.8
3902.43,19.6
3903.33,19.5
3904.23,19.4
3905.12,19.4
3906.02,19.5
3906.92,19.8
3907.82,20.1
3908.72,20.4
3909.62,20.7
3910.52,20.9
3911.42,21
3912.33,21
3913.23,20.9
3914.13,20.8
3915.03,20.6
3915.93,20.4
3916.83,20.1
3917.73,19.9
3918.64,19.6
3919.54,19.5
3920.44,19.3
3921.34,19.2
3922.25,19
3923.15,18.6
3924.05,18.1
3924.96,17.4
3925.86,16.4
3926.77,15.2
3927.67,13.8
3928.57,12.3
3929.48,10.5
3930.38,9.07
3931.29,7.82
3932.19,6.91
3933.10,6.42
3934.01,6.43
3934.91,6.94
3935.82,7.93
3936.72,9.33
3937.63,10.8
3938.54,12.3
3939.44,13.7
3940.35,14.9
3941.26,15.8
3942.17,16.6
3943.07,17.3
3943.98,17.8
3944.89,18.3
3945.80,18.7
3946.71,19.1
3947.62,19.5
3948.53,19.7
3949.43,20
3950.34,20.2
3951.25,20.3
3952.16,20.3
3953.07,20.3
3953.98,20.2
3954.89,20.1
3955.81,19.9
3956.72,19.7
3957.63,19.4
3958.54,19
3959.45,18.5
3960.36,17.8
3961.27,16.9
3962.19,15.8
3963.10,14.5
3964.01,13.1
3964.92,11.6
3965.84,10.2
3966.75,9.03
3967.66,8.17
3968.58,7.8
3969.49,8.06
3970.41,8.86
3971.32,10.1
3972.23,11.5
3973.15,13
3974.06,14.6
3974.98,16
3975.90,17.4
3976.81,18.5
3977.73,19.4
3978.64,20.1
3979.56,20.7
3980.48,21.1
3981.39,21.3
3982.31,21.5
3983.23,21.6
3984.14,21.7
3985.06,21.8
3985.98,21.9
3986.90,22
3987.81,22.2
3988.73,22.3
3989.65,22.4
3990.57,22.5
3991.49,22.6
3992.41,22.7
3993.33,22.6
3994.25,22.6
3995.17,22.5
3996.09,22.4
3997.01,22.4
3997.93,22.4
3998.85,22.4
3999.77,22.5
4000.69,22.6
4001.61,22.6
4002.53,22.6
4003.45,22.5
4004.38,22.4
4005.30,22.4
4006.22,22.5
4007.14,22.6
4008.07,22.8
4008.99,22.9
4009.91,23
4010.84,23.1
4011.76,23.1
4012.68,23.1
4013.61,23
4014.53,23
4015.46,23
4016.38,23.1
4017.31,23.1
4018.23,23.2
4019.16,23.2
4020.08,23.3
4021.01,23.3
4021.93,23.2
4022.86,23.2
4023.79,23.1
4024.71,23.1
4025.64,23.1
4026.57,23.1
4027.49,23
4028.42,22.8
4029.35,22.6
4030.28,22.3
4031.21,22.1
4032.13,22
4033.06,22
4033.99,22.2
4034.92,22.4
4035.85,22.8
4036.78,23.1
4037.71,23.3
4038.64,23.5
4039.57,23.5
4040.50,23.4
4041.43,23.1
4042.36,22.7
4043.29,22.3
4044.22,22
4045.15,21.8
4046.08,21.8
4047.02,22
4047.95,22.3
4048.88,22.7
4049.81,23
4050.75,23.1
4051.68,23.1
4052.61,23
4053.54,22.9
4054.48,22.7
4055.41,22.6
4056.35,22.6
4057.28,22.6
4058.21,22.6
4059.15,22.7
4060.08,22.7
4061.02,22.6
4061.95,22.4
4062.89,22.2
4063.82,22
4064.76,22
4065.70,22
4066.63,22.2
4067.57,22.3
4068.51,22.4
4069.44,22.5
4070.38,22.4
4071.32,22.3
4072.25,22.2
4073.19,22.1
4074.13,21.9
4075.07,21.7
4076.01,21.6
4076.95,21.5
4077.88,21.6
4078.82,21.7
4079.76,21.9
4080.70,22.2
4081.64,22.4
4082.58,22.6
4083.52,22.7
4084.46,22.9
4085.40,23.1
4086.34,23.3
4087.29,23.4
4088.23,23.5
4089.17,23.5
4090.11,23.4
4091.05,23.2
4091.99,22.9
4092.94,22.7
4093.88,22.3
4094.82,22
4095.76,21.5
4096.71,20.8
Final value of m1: 0.30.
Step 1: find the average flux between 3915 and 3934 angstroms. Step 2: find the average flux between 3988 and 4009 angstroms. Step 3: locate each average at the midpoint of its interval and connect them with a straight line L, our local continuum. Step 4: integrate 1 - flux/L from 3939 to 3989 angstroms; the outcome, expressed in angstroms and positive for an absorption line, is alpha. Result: 4.9 angstroms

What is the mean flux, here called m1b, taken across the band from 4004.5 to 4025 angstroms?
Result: 23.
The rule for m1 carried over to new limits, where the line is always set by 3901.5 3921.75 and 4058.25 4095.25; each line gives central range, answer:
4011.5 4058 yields -0.048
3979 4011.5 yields -0.051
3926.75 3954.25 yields 0.382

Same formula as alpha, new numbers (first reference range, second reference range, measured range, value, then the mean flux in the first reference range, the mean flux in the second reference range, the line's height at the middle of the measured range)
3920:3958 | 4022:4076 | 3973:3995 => -2.6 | 15.6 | 22.6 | 18.4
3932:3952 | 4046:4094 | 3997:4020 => -5.0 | 14.7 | 22.5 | 18.8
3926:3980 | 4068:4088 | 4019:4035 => -3.0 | 14.7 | 22.3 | 19.2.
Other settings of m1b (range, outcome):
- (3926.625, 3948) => 12.8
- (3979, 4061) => 22.6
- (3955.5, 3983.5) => 15.6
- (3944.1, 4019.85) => 19.6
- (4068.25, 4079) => 22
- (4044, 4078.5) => 22.3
